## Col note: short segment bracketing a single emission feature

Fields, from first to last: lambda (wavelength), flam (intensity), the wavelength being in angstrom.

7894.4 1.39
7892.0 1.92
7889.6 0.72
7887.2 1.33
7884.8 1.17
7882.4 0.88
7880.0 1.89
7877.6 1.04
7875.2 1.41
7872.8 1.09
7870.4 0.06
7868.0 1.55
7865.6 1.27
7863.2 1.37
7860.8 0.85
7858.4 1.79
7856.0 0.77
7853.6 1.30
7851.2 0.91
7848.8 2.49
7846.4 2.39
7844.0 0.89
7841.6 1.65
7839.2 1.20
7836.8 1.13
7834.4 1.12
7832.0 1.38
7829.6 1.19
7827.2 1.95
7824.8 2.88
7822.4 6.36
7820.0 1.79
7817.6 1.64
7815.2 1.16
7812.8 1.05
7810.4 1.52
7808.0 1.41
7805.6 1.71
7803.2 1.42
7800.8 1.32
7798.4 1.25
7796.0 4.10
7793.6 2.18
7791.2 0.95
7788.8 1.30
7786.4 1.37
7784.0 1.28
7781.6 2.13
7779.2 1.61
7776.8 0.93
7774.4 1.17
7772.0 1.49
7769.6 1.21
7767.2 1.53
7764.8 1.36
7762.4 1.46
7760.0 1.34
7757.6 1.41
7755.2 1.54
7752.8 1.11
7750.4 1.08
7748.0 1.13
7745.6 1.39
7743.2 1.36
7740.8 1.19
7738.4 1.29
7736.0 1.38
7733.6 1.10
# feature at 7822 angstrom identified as H-alpha 6563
